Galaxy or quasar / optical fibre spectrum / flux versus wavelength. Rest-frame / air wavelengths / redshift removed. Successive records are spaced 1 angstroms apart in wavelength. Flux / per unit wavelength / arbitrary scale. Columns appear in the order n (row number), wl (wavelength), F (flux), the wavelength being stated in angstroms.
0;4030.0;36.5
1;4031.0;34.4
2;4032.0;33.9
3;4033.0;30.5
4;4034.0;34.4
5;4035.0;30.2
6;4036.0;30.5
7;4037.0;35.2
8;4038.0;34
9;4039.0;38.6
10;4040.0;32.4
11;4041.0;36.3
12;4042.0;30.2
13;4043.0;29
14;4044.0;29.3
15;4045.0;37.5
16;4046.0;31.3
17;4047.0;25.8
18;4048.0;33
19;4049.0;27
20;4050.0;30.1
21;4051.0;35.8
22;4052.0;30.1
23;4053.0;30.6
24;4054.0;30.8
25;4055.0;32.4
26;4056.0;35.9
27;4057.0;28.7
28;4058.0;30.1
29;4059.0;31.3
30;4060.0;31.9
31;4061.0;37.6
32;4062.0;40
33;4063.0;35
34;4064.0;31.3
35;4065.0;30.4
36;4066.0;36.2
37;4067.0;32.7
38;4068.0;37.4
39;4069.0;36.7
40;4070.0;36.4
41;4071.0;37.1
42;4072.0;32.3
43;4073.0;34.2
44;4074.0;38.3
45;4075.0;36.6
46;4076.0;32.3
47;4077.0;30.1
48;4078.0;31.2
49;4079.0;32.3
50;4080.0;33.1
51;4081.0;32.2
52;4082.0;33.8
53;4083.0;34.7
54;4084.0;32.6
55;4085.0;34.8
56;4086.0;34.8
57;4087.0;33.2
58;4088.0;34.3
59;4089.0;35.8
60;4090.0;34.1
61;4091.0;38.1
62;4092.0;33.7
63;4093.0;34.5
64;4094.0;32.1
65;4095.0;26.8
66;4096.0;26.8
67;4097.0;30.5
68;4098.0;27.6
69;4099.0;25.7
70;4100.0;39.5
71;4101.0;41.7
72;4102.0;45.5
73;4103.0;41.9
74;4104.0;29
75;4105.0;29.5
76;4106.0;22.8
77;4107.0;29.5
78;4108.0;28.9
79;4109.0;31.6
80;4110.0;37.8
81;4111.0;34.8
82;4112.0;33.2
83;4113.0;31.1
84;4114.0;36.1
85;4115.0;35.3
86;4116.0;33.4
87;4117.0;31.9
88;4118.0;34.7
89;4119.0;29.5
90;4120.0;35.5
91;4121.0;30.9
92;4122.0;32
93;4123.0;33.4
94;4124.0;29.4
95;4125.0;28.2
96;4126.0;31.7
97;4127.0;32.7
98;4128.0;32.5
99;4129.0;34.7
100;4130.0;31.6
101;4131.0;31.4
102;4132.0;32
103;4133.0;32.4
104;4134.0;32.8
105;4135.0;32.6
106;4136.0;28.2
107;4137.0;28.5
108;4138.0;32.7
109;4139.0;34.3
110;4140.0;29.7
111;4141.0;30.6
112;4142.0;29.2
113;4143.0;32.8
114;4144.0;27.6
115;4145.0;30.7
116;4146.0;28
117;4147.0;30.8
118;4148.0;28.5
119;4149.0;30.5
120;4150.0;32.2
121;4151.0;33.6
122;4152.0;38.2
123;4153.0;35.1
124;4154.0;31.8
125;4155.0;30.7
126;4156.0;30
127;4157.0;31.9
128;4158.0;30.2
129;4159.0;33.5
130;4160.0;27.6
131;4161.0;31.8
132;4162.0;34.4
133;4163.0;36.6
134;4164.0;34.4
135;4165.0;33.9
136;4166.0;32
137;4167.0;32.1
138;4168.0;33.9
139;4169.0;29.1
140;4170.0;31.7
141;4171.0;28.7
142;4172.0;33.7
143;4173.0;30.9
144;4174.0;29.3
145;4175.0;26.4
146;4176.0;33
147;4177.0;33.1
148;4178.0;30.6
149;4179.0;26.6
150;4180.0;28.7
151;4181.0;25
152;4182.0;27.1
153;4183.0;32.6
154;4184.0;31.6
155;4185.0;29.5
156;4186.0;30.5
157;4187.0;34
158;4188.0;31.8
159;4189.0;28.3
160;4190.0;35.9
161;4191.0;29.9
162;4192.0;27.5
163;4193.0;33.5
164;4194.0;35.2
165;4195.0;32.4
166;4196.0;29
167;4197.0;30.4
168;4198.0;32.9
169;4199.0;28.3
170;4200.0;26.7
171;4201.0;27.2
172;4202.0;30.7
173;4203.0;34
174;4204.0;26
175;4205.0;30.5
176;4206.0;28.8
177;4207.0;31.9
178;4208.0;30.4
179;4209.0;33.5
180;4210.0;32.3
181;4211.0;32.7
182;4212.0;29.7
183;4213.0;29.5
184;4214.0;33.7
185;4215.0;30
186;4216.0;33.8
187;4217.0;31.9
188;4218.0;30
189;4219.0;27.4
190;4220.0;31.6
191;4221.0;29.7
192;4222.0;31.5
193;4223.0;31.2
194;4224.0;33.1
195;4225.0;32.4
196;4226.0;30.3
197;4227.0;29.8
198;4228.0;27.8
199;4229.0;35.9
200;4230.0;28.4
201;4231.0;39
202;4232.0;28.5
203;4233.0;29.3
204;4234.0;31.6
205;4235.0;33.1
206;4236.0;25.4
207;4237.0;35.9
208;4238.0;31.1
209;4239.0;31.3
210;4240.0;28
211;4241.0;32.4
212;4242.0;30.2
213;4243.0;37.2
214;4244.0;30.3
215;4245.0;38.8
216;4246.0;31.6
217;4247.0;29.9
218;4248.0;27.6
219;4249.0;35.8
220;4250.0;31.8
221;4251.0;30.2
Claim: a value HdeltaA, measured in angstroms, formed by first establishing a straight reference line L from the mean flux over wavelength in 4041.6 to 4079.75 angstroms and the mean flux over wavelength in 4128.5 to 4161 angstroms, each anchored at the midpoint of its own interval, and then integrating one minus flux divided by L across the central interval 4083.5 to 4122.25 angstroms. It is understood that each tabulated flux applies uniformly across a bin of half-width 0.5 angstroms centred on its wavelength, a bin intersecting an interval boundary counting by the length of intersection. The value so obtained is -1.19 angstroms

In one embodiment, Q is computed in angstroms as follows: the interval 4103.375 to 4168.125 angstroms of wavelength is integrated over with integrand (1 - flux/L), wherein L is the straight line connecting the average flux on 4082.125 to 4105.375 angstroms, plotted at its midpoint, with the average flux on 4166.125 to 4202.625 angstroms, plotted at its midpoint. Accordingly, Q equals 0.9 angstroms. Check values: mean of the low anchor 33.8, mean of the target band 31.8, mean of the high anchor 30.5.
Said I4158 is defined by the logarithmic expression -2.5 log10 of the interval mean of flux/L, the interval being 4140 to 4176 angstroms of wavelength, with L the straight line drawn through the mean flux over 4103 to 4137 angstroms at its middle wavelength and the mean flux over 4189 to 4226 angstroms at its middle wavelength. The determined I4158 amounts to 0.00 mag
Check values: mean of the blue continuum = 31.9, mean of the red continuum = 30.9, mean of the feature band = 31.5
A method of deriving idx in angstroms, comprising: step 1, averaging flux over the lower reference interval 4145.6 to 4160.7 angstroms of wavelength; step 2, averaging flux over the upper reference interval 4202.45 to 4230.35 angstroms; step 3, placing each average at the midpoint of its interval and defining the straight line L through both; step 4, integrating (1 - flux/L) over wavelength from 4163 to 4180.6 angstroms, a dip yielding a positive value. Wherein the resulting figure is 0.1 angstroms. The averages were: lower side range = 31.5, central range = 31.2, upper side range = 31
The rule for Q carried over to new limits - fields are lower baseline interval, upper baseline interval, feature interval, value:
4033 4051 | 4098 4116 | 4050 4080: -0.9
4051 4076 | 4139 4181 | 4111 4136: -0.1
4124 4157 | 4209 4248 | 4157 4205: 0.8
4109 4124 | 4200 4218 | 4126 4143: 0.6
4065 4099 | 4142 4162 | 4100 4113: -0.5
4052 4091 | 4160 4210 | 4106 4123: 0.0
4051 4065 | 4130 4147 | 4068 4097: -1.3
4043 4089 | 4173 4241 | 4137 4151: 0.5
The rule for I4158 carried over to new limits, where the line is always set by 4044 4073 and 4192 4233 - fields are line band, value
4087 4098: 0.00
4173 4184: 0.07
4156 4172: -0.02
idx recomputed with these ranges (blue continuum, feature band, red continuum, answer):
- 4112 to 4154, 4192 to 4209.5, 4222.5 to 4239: 0.5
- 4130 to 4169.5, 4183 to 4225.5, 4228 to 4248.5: 0.9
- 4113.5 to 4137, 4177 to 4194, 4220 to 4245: 0.8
